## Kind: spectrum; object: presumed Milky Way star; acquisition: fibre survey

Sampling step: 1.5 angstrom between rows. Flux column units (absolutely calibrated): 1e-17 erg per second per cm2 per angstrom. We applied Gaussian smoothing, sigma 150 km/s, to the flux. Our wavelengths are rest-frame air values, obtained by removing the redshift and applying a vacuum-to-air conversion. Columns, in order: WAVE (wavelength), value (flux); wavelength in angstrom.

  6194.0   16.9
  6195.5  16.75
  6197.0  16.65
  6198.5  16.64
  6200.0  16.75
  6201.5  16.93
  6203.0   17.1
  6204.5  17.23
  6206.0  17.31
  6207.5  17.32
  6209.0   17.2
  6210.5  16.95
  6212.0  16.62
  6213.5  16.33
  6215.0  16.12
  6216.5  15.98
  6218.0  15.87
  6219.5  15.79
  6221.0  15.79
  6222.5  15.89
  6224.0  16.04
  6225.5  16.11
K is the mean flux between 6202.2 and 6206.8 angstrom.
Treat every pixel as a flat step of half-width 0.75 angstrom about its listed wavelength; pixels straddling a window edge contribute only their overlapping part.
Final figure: 17.2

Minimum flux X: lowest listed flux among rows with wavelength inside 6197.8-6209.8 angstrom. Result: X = 16.64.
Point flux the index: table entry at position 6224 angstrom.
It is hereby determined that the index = 16.04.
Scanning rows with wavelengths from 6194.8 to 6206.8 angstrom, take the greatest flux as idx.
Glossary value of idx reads 17.31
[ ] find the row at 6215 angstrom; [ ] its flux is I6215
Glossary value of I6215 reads 16.12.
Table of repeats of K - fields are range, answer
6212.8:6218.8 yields 16.1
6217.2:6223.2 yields 15.8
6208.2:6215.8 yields 16.6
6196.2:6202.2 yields 16.7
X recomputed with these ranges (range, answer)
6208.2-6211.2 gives 16.95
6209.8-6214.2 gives 16.33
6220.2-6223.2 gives 15.79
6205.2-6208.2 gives 17.31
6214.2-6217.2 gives 15.98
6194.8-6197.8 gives 16.65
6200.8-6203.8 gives 16.93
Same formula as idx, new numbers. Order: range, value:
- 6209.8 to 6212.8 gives 16.95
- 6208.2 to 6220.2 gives 17.2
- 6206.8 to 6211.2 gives 17.32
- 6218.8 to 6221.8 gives 15.79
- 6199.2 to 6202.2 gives 16.93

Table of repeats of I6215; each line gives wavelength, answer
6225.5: 16.11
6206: 17.31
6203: 17.1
